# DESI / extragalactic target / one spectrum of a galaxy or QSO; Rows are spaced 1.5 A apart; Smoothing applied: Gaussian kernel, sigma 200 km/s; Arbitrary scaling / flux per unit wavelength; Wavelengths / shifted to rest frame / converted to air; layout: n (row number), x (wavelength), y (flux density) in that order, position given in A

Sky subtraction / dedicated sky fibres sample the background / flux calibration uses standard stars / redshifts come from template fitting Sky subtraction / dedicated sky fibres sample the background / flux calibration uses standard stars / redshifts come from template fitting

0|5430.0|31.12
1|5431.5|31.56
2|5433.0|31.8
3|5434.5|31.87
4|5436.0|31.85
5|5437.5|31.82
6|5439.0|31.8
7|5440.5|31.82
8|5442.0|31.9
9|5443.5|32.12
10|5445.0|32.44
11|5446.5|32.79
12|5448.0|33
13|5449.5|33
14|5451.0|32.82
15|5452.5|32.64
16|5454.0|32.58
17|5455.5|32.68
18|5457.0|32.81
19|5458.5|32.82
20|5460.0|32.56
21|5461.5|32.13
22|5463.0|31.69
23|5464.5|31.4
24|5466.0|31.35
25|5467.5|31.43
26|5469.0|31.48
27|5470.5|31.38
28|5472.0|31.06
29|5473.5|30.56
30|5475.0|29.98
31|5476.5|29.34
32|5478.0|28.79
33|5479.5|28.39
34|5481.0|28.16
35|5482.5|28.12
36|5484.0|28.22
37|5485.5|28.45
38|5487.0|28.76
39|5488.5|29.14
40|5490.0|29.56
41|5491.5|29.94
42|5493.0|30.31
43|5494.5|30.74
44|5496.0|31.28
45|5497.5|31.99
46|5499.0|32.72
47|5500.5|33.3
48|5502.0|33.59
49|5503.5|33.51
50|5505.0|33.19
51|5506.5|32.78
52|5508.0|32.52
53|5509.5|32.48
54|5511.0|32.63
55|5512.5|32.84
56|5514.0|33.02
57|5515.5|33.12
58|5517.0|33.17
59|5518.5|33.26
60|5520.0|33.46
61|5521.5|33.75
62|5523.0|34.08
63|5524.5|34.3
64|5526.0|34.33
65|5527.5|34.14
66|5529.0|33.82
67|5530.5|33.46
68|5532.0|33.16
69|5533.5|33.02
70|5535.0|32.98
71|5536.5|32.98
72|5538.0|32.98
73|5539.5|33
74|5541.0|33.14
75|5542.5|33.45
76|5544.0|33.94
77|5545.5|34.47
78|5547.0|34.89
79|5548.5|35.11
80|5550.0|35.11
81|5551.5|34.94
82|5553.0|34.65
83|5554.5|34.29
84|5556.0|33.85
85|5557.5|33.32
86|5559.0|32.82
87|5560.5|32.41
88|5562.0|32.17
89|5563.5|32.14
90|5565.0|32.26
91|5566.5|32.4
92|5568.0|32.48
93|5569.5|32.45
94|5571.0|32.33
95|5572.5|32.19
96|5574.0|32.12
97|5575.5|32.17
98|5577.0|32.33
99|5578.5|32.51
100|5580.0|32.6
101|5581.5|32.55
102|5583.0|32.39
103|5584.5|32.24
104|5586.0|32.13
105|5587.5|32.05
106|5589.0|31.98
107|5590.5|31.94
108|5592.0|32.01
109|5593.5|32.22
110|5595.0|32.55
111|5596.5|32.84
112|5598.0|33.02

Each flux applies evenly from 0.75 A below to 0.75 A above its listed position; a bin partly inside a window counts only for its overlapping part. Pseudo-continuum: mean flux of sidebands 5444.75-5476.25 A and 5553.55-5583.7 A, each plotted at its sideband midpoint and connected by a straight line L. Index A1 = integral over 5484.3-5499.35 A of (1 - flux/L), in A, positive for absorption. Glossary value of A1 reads 0.94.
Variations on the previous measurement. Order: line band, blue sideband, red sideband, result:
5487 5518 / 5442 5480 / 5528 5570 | 0.5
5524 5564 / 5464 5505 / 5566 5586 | -2.5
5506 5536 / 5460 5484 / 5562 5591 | -2.0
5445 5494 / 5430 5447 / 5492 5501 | 1.4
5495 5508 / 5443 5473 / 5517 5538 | 0.1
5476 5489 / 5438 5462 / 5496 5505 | 1.7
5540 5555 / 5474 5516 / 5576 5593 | -1.3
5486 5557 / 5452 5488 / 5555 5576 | -2.9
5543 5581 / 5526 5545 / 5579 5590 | -0.5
